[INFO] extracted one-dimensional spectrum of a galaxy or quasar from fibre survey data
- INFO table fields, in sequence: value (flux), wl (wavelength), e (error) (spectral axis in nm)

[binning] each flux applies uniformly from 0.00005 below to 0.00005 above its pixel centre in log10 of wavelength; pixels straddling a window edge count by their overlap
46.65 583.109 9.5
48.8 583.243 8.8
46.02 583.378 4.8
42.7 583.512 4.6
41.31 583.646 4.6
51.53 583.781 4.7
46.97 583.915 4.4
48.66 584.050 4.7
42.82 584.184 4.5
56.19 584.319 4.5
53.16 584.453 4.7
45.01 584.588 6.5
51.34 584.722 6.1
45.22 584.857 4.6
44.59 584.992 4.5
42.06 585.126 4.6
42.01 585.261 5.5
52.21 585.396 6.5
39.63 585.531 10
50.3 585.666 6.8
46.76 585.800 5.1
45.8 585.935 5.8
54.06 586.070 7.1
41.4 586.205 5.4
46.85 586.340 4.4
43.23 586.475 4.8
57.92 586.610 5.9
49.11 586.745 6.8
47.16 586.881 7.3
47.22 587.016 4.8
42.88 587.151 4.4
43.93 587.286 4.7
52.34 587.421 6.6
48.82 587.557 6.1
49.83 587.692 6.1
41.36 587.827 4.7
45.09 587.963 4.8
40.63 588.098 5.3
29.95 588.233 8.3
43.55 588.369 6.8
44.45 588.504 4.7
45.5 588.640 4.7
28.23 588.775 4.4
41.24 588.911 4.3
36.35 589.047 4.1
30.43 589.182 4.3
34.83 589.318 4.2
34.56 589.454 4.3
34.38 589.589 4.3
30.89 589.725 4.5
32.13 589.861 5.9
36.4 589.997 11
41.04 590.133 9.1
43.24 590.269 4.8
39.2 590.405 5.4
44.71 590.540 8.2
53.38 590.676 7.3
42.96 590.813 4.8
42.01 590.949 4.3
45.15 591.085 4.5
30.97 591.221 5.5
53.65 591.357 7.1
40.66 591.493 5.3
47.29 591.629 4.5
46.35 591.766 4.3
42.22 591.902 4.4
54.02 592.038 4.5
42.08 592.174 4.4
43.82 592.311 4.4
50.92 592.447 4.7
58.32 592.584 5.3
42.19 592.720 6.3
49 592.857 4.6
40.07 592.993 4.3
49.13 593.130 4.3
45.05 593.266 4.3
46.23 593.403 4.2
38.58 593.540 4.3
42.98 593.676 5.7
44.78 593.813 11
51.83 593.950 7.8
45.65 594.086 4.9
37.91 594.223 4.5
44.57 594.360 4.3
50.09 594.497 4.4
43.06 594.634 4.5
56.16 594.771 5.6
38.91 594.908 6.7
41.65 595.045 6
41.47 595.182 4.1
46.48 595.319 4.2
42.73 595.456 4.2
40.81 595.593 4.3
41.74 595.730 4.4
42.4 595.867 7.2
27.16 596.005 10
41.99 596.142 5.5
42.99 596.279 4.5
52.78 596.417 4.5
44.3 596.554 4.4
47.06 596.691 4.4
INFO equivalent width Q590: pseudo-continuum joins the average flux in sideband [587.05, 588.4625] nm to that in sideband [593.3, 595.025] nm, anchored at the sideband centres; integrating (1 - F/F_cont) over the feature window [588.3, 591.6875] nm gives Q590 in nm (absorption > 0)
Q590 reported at 0.34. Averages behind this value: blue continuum 43.9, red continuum 45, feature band 39.9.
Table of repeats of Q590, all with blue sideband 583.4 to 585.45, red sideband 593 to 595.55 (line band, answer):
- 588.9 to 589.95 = 0.271 nm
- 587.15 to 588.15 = 0.008 nm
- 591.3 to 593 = -0.075 nm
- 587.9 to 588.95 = 0.144 nm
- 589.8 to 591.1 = 0.104 nm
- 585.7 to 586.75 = -0.035 nm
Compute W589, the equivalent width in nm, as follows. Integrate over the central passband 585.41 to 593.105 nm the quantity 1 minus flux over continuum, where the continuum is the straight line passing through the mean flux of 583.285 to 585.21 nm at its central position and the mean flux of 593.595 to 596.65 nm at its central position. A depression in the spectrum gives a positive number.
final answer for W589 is 0.34 nm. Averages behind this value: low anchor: 47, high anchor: 43.8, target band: 43.5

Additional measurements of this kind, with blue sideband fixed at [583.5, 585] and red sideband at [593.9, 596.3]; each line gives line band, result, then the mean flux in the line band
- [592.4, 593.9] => -0.07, 46.1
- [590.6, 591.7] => 0.01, 44.5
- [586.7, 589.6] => 0.29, 41.5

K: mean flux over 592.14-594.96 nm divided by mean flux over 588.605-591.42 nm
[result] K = 1.2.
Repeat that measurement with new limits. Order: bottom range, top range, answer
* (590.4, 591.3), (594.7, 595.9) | 1.01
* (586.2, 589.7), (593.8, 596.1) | 1.03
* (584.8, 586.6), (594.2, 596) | 0.94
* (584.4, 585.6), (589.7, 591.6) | 0.90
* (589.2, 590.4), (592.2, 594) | 1.29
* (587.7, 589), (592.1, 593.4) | 1.16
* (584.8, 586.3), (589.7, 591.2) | 0.89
